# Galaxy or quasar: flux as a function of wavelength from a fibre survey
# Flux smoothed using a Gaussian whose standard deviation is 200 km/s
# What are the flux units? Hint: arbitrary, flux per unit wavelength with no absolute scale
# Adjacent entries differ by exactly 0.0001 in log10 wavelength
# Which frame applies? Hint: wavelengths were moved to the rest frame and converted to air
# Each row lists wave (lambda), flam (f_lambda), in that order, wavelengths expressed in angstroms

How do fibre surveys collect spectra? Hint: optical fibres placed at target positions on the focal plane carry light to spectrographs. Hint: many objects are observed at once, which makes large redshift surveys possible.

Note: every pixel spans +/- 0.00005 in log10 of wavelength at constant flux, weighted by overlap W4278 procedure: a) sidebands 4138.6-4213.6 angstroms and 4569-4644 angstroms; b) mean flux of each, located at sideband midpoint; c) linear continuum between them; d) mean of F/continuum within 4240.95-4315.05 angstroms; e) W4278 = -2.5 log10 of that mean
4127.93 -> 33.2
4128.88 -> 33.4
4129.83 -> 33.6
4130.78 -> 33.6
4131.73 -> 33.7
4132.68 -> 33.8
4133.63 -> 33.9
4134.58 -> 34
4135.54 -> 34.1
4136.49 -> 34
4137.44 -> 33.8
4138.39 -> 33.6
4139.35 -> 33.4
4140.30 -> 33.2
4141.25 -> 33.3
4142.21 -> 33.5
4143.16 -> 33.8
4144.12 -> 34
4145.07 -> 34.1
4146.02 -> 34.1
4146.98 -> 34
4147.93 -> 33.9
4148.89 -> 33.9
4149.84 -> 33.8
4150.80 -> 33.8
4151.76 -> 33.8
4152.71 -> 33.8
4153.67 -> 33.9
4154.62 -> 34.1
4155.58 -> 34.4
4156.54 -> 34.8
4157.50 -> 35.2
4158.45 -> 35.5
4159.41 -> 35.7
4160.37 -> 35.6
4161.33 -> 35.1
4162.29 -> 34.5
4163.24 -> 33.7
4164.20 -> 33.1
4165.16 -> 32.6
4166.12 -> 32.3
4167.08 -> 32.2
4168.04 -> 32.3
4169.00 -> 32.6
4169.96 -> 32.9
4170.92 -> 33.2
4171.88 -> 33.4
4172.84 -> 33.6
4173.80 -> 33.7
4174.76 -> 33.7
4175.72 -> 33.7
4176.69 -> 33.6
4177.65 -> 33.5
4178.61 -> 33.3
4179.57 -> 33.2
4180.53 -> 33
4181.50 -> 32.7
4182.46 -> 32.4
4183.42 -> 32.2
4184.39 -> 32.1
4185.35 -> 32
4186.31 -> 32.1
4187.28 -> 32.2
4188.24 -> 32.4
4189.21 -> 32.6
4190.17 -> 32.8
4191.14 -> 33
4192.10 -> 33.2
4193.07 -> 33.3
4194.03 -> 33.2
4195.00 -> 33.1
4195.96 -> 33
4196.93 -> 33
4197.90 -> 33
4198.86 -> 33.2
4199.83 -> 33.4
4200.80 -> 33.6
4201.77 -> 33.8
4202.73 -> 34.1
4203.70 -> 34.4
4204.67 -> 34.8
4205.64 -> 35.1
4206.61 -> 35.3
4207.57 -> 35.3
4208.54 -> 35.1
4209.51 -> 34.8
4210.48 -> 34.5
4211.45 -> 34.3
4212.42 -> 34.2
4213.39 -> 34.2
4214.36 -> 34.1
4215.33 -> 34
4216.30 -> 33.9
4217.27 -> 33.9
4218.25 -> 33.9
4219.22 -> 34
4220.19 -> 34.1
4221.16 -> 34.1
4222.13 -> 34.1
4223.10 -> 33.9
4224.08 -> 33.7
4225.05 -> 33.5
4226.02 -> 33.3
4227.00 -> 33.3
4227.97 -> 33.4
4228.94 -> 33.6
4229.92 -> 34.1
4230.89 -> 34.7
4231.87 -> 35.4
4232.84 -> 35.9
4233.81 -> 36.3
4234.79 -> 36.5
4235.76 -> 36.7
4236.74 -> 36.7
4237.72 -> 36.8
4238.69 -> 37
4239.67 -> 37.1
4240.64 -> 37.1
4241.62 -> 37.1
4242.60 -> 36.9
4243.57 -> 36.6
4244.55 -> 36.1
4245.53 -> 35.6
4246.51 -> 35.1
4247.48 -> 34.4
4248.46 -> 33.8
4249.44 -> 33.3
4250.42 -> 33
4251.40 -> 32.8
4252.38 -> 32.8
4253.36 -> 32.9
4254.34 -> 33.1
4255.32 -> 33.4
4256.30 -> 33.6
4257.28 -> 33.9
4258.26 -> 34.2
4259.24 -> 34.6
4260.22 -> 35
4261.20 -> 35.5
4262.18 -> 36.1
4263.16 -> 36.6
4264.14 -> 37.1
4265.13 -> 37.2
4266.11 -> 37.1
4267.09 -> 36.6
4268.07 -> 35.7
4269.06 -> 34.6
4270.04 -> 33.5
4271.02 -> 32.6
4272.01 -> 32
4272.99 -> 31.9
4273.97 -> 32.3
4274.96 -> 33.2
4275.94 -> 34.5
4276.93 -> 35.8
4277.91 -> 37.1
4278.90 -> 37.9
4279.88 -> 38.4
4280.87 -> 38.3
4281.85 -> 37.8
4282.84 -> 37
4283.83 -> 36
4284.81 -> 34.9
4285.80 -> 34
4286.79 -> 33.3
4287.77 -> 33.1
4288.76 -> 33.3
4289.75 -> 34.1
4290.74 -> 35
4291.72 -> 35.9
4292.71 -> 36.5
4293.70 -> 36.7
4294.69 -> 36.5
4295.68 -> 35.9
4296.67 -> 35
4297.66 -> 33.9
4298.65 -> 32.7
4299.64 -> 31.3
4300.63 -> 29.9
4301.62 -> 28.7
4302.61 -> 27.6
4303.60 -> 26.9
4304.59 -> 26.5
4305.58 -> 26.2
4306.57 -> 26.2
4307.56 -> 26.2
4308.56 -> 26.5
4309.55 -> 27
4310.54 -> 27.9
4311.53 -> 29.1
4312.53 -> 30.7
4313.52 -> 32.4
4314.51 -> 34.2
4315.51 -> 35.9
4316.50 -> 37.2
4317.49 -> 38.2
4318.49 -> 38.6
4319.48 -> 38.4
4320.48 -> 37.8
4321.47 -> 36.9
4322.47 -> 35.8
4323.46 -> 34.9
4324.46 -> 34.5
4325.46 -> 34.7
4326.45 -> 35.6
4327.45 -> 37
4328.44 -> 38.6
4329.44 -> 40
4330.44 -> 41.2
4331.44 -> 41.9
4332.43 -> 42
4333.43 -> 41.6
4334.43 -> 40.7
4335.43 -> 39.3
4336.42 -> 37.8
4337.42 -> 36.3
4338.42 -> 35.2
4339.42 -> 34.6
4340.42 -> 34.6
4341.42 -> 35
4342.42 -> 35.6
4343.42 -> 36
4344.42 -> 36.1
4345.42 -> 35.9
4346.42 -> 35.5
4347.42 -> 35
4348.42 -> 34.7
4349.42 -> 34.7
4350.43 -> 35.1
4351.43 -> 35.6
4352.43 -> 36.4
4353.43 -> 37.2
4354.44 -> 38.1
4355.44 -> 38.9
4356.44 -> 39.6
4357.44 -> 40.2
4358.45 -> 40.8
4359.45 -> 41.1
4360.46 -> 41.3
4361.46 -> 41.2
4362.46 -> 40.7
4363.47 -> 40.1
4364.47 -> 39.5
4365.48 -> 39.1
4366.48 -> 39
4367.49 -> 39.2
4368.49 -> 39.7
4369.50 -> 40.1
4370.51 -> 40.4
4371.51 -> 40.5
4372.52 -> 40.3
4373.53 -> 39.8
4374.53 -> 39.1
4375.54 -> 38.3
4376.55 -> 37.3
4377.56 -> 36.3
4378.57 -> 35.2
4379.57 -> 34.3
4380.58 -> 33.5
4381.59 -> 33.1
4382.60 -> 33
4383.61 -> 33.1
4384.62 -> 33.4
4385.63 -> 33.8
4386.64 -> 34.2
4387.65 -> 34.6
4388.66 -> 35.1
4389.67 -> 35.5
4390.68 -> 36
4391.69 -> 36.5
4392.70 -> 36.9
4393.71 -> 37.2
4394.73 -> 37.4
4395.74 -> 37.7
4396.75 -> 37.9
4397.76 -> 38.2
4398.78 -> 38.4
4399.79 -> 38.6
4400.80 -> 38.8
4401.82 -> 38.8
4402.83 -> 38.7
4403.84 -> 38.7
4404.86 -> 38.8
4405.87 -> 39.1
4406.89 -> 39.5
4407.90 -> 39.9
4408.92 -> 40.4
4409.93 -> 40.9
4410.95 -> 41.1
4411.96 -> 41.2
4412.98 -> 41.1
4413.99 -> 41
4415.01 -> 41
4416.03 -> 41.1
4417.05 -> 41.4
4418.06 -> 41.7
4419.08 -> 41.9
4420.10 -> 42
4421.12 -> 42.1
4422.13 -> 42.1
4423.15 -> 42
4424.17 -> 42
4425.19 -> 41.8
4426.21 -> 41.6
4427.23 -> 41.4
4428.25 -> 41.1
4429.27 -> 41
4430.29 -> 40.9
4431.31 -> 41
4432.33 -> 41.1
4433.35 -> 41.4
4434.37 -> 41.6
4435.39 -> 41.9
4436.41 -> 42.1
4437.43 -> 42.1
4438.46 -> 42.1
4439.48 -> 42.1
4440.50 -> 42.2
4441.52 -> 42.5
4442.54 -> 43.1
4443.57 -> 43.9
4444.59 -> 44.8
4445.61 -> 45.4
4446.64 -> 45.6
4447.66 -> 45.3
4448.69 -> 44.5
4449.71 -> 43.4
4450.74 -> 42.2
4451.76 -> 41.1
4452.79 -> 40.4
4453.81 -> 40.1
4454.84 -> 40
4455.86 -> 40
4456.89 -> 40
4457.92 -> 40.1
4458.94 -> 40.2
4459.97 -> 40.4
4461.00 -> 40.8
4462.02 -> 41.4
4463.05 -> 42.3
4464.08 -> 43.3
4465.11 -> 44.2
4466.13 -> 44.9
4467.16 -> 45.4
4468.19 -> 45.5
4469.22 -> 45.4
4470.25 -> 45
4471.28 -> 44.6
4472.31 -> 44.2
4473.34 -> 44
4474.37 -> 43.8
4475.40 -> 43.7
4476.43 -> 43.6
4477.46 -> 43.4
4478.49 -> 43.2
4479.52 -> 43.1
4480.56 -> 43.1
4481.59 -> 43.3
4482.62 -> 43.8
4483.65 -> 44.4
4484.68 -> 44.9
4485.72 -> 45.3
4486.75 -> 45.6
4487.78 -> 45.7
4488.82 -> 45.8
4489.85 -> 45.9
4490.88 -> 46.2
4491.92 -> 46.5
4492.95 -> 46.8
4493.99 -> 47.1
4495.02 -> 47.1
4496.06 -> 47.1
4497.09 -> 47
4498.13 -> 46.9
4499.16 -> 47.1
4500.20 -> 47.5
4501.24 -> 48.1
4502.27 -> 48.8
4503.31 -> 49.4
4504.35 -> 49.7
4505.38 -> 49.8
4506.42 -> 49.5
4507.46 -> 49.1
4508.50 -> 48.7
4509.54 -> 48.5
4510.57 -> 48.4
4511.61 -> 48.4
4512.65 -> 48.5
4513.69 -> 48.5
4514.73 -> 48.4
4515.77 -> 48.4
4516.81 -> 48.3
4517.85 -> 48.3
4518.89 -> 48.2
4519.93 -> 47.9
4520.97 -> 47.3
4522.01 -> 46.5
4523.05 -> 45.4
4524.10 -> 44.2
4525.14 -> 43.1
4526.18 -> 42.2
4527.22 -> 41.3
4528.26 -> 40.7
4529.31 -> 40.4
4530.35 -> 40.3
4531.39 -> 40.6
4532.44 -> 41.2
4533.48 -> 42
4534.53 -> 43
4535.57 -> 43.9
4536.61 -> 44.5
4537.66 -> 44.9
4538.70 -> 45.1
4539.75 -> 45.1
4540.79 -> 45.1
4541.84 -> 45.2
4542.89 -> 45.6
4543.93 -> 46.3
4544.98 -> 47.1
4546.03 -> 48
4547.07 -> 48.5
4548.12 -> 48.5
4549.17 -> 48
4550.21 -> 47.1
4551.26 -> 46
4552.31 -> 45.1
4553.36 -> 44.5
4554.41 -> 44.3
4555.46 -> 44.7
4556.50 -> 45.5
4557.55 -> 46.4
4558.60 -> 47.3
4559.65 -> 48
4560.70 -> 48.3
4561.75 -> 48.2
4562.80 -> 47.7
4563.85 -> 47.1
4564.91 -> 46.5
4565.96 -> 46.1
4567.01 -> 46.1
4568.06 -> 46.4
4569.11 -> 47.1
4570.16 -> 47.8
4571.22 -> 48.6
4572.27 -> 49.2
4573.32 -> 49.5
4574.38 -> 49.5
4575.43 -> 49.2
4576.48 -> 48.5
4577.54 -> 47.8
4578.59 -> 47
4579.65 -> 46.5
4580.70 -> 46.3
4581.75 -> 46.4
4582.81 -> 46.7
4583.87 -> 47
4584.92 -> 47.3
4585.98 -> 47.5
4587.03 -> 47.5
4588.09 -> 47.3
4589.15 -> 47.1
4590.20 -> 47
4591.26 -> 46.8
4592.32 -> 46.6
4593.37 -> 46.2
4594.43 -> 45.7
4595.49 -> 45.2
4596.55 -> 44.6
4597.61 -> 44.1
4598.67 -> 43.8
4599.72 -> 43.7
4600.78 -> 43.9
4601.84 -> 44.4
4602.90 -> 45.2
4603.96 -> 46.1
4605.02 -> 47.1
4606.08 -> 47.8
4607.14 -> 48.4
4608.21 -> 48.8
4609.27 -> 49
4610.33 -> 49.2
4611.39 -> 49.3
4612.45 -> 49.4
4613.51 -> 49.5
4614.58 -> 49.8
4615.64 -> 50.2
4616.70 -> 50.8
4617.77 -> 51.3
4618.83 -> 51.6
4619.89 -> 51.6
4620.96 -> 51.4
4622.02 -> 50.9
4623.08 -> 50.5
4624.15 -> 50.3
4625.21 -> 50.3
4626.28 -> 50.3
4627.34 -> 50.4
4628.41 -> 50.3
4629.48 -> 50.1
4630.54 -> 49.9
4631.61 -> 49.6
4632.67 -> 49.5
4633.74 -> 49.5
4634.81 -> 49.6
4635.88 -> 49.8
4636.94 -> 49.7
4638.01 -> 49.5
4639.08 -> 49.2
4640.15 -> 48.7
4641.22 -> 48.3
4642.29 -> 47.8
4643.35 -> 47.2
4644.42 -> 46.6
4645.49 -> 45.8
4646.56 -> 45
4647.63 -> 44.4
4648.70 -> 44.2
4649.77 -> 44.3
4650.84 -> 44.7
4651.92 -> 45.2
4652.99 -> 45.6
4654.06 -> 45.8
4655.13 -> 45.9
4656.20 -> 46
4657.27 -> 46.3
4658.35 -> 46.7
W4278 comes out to 0.11 mag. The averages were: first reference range 33.6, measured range 33.6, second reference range 48.2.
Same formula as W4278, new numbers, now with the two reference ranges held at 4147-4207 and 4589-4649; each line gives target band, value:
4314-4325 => 0.05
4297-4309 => 0.30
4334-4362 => 0.06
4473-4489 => -0.01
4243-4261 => 0.06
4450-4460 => 0.06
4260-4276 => 0.05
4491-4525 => -0.08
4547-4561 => -0.01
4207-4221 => 0.01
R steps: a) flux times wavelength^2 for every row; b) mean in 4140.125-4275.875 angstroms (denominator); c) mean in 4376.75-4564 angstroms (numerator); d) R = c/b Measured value 1.43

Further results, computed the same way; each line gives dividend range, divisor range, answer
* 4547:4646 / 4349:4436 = 1.35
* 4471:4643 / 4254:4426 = 1.42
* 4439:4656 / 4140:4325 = 1.57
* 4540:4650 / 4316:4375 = 1.40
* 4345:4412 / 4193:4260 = 1.18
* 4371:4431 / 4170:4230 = 1.26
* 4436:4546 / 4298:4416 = 1.30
